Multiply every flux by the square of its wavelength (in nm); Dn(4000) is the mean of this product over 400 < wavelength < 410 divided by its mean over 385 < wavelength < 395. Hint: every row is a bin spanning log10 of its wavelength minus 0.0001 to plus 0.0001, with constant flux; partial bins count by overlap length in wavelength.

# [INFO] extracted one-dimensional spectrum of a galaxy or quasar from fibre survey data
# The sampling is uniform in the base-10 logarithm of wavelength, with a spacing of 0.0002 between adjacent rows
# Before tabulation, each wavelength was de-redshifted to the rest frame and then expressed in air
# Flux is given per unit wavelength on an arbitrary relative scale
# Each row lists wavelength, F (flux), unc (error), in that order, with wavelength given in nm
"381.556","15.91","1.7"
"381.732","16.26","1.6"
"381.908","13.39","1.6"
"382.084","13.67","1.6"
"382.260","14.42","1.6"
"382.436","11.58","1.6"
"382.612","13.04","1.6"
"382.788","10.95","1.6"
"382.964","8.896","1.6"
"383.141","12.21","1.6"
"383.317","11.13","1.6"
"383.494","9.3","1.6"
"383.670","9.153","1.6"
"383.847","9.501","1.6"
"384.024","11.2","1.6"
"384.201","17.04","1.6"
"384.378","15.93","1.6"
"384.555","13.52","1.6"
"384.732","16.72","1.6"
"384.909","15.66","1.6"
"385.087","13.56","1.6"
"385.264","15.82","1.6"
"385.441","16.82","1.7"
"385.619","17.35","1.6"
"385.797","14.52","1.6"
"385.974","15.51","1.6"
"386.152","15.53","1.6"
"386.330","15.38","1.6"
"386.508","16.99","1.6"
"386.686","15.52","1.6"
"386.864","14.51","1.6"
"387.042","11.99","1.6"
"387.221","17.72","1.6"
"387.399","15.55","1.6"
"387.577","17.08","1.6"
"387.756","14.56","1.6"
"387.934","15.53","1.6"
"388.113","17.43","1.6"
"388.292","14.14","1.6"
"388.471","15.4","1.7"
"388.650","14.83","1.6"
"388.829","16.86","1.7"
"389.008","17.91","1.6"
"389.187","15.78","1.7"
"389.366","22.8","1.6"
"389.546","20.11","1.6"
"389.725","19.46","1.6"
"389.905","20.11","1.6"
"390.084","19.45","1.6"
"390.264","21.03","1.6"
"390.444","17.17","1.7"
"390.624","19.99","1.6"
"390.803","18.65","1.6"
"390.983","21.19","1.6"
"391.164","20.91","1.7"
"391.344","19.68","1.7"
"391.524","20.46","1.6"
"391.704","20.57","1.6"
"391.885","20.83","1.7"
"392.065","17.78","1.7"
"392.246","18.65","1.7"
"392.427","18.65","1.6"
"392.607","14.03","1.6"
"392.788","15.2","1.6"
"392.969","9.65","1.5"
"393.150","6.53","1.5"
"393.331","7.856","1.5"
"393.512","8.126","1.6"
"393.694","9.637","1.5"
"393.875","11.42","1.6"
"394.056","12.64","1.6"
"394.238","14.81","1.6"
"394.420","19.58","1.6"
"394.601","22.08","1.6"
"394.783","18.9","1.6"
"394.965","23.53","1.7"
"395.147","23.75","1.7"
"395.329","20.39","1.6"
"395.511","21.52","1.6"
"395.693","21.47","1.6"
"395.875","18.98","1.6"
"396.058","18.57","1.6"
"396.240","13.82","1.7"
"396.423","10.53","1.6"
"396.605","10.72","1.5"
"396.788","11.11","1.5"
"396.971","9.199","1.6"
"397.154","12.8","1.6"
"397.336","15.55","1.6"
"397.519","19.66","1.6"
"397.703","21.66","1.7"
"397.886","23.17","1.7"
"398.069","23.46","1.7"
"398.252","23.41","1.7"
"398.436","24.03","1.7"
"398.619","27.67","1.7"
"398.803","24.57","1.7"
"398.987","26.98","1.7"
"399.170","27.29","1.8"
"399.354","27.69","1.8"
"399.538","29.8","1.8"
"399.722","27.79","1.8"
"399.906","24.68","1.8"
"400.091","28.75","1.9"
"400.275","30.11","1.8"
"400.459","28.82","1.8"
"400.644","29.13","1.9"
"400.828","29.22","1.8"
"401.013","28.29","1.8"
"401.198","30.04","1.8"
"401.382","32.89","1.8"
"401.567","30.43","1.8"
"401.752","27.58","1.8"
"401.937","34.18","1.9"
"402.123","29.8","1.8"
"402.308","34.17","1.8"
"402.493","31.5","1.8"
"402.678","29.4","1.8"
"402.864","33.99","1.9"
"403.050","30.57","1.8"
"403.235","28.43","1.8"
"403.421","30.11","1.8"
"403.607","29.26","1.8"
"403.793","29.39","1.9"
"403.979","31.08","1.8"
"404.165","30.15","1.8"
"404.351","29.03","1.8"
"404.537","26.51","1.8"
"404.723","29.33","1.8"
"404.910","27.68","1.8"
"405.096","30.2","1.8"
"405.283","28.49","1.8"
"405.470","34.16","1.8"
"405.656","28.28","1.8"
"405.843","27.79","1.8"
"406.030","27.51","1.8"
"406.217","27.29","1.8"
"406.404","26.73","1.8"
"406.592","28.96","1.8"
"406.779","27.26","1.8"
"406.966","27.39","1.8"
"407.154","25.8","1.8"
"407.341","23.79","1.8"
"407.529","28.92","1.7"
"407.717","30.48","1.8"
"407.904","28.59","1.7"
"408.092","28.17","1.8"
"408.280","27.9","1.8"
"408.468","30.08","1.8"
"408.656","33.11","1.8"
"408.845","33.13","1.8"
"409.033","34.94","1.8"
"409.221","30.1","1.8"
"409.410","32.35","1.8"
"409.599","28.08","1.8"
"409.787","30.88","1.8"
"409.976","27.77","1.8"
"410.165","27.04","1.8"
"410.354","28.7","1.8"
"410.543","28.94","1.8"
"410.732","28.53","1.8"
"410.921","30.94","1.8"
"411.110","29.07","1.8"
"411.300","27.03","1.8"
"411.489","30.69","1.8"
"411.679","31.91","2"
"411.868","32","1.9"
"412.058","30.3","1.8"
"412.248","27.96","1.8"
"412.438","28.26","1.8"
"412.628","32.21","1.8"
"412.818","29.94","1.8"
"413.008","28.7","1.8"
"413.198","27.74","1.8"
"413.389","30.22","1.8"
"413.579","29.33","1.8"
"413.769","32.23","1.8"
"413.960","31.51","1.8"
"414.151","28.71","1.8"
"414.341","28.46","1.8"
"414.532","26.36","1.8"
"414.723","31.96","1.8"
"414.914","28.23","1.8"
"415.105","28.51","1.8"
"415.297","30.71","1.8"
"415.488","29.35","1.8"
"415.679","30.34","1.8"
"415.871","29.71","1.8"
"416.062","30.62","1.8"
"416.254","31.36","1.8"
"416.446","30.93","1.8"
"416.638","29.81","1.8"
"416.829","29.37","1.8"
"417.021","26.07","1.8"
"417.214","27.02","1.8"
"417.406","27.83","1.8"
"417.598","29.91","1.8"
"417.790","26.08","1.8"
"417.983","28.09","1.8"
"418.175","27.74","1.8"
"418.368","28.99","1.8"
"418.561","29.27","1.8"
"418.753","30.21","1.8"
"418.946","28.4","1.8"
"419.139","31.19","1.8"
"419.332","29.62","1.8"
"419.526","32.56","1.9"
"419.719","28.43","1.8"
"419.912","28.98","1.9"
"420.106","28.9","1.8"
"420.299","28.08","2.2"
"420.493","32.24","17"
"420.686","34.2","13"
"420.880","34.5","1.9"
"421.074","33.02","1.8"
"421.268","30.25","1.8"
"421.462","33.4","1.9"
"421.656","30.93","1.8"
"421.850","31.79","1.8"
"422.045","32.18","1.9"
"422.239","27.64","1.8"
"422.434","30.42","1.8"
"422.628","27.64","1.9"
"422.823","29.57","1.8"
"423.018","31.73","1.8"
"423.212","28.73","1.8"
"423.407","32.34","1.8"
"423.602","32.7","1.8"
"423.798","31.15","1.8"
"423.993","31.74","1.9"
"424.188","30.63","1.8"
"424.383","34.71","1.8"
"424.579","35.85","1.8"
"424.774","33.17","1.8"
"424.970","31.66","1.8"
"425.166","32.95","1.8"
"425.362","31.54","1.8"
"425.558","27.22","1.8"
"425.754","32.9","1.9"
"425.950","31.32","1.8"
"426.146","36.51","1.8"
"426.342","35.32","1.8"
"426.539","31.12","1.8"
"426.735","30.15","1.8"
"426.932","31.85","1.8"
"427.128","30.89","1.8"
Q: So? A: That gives 1.9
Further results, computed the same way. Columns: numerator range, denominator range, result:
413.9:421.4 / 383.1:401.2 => 1.85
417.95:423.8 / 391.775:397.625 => 2.22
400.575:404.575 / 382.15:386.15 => 2.48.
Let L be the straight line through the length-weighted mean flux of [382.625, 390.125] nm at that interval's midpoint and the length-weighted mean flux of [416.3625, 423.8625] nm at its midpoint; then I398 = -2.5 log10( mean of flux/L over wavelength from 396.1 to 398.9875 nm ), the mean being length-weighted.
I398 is 0.10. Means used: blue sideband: 15.2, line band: 18.4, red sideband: 30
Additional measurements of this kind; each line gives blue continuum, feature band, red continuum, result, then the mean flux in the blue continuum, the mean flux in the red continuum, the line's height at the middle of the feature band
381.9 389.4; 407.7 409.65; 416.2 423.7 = -0.225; 14.5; 30.1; 24.9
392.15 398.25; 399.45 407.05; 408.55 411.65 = -0.245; 16.1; 30.1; 23.7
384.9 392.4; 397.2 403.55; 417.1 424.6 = -0.239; 17.4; 30.4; 22.2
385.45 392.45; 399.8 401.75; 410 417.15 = -0.241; 17.6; 29.5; 23.3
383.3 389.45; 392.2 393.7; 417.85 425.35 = 0.444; 15.1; 30.9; 18.1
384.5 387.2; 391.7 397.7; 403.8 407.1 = 0.331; 15.4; 28.7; 21.4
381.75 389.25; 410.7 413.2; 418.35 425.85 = -0.128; 14.4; 31.1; 26.5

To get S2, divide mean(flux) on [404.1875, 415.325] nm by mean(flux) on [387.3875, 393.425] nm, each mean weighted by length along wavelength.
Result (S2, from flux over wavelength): 1.70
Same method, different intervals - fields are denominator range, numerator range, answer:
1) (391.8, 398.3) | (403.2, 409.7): 1.79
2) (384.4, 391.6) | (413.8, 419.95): 1.72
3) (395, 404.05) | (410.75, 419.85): 1.18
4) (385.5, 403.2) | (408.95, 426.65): 1.49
